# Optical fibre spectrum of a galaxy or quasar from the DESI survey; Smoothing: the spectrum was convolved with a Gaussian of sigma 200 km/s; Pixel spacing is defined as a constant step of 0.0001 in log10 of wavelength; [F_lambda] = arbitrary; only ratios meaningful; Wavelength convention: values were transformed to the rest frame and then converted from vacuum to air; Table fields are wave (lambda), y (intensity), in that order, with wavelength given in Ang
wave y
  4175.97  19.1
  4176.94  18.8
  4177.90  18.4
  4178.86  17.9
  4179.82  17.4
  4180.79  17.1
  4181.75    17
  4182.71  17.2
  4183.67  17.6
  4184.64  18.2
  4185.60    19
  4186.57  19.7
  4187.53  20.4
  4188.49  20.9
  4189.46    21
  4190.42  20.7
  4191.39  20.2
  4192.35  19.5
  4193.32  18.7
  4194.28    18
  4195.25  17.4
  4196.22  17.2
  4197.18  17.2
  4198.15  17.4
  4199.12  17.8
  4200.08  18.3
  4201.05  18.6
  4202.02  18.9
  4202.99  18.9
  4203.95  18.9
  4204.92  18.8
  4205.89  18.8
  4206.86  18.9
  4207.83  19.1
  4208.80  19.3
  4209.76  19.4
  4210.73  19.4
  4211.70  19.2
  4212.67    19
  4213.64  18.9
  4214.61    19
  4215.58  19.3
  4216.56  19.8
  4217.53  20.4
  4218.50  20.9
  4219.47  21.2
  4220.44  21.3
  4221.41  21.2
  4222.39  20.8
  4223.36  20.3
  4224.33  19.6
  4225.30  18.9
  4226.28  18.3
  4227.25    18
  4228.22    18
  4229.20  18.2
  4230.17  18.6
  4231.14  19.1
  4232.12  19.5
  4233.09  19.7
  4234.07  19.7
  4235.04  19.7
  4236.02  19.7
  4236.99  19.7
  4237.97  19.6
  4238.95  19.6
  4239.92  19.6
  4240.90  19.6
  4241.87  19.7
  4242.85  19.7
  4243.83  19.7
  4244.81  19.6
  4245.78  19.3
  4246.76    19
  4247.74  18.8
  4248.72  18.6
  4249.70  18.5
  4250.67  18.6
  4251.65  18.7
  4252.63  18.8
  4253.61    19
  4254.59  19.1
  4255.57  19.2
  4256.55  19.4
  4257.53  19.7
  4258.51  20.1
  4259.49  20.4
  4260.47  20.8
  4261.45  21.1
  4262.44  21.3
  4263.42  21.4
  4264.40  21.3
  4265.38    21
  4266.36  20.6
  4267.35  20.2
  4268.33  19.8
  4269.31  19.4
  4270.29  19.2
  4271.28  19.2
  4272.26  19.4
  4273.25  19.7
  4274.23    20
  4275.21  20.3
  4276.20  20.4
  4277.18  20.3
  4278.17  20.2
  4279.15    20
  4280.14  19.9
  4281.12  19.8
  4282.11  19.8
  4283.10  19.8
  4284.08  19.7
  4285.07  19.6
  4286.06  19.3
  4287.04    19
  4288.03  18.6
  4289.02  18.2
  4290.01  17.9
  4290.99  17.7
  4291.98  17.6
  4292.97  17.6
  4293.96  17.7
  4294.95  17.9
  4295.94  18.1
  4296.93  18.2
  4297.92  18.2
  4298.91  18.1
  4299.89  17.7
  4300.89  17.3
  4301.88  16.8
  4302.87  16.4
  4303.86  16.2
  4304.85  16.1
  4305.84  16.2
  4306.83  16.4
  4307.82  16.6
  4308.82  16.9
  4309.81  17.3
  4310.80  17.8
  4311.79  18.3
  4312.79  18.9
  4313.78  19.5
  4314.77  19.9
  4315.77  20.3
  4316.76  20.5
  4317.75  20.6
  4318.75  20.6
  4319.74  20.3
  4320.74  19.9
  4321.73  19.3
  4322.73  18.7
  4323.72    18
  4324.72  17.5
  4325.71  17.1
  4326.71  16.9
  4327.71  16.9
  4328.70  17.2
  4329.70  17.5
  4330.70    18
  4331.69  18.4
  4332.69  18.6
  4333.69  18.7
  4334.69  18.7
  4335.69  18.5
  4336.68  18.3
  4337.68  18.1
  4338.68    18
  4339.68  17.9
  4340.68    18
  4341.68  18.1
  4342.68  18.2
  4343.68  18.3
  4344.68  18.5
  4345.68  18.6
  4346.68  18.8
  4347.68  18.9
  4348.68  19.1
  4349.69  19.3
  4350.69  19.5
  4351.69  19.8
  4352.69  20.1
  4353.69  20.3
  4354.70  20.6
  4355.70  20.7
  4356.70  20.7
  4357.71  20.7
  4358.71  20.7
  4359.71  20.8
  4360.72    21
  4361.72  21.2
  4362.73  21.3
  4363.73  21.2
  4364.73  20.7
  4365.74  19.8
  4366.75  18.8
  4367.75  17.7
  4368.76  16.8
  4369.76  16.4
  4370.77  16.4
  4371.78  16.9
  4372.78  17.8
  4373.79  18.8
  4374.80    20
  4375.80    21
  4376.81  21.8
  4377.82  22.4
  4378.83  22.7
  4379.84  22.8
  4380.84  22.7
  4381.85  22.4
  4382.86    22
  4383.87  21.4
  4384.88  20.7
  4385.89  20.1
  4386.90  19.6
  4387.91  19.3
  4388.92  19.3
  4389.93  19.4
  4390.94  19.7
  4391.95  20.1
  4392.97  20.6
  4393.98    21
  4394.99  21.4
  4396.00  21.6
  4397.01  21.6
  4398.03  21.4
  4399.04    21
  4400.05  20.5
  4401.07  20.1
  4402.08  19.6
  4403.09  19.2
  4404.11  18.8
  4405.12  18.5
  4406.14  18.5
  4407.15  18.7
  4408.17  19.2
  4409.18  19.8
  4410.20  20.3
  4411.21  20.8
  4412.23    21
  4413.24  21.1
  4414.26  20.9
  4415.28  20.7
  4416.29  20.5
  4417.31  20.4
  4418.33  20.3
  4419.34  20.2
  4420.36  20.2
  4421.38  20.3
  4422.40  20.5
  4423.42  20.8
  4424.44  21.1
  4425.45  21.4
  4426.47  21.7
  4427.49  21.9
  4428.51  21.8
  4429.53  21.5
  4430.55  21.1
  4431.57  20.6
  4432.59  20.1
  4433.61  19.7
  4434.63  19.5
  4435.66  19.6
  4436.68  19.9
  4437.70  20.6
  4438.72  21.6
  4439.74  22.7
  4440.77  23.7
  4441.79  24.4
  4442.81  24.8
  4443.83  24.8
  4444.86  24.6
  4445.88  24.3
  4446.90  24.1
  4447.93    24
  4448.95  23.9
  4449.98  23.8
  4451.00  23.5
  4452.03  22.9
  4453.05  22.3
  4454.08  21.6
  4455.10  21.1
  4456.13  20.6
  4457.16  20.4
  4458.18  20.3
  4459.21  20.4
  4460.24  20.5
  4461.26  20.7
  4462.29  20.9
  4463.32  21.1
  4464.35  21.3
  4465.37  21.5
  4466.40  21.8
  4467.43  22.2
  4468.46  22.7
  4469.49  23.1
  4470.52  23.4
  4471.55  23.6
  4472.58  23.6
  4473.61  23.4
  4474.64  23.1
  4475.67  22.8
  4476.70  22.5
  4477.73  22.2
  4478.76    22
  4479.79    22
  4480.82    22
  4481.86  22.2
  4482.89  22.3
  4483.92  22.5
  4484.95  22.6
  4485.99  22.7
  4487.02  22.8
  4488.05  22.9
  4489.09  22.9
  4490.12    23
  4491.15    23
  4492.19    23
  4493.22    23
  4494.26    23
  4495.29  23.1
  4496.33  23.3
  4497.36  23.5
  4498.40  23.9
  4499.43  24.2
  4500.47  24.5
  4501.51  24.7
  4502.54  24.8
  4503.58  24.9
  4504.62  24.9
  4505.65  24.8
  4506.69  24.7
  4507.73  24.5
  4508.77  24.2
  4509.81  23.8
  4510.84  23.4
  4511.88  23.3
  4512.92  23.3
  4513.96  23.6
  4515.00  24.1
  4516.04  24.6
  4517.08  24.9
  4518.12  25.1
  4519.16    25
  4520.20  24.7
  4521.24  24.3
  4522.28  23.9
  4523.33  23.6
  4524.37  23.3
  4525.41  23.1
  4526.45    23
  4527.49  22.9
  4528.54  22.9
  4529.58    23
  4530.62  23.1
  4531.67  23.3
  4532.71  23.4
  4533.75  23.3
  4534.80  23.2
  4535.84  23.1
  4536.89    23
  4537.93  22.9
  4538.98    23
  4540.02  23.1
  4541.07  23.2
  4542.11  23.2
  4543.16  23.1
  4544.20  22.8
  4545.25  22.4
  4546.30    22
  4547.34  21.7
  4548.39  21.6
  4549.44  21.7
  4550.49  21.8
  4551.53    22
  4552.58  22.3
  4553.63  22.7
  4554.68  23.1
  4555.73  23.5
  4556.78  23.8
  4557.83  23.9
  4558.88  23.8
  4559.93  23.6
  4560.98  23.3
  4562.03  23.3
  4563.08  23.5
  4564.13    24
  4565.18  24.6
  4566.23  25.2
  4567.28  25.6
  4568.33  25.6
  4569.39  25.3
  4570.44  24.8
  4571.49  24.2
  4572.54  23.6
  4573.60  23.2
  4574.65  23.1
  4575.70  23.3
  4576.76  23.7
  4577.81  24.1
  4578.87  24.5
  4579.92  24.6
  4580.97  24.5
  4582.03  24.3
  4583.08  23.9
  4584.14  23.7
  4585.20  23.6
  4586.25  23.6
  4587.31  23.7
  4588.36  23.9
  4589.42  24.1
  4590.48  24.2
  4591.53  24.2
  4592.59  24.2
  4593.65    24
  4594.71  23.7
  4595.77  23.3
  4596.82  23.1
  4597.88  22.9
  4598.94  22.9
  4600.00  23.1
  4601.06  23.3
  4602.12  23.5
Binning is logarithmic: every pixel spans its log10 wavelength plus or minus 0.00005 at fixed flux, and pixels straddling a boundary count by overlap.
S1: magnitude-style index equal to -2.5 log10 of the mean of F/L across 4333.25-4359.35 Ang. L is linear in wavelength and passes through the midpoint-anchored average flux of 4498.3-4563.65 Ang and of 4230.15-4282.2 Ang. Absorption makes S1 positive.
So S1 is 0.099 mag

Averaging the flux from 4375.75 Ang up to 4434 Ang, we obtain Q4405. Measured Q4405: 20.7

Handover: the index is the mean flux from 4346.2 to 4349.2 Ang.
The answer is 18.9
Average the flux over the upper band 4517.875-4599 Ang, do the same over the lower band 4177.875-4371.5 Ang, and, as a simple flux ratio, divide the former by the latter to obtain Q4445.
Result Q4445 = 1.24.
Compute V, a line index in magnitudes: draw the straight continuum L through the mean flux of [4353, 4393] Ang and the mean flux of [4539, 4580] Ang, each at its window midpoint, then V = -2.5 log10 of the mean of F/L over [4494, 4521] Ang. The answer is -0.08 mag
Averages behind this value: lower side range 20.2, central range 24.2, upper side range 23.4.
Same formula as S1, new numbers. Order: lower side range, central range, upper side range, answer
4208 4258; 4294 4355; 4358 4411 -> 0.09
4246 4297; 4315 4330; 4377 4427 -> 0.06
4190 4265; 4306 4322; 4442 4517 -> 0.09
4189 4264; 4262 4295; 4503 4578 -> 0.03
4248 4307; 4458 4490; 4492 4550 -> 0.02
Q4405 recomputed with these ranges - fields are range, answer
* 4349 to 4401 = 20.3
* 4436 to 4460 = 22.6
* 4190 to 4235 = 19.1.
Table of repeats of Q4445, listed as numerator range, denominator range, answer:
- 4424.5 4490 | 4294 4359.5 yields 1.20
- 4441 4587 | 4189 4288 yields 1.19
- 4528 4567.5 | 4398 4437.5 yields 1.14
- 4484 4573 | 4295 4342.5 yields 1.30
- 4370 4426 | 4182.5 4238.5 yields 1.06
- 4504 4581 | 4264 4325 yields 1.25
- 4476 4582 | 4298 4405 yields 1.22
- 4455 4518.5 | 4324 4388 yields 1.18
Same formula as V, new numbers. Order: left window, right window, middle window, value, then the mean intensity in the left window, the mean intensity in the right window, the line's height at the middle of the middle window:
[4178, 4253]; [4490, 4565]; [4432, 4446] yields 0.01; 19.1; 23.5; 22.2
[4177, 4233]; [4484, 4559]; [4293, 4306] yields 0.17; 19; 23.4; 20.3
